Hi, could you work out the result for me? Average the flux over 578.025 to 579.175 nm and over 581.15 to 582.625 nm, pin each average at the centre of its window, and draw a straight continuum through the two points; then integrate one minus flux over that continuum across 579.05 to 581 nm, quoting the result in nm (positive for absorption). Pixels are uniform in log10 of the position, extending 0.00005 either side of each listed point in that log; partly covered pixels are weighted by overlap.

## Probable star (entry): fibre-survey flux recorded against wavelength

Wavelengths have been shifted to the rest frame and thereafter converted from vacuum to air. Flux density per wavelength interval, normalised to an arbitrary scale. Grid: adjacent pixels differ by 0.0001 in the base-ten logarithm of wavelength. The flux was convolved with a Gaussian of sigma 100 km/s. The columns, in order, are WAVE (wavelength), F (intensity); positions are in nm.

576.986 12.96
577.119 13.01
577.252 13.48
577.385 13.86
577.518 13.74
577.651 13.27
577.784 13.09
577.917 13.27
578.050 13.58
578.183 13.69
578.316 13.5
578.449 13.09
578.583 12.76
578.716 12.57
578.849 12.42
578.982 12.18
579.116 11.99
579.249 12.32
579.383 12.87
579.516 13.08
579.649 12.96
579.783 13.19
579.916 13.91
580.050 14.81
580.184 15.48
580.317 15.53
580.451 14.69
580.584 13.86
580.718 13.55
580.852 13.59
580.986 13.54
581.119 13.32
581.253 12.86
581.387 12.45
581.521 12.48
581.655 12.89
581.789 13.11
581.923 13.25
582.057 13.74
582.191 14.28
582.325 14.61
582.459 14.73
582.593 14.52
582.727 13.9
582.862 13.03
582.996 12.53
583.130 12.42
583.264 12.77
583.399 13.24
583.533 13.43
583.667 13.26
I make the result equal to -0.08 nm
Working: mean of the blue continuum 12.8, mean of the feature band 13.7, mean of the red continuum 13.5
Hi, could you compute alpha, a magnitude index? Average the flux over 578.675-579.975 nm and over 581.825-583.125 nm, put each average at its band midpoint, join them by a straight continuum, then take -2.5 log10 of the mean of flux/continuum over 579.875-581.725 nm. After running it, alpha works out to -0.05 mag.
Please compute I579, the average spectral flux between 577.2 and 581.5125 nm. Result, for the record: 13.4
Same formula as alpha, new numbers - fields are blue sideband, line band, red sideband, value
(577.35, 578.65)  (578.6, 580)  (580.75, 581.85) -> 0.04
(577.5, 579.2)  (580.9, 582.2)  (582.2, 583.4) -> 0.02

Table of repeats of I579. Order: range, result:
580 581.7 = 13.8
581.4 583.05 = 13.6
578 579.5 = 12.8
